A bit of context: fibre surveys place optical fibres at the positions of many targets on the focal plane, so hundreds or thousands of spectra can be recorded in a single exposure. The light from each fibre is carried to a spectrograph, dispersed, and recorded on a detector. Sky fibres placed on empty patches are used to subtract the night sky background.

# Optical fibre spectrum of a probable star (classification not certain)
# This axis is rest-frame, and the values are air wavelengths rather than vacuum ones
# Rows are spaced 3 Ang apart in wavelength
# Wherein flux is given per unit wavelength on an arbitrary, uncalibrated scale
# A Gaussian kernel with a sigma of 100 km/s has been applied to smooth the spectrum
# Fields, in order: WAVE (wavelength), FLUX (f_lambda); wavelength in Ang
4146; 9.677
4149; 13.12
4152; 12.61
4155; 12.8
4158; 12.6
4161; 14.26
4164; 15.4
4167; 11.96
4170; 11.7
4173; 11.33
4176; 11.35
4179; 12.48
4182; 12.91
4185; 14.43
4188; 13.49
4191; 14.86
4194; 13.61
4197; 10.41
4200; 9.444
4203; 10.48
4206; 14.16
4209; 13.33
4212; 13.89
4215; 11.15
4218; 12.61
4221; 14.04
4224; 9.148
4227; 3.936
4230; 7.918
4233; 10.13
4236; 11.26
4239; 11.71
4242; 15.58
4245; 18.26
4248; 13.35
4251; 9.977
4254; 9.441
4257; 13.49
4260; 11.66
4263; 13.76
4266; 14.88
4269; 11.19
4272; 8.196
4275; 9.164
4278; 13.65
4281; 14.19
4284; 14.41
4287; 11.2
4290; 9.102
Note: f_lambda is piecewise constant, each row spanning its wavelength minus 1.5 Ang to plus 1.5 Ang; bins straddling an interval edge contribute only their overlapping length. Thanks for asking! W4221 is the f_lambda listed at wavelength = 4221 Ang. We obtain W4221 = 14.04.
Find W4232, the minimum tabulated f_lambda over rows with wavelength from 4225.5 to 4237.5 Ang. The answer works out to 3.936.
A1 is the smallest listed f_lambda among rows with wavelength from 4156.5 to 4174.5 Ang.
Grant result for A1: 11.33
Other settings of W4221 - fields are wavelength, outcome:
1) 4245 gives 18.26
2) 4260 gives 11.66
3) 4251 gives 9.977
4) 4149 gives 13.12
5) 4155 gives 12.8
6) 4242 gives 15.58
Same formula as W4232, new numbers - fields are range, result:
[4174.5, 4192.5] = 11.35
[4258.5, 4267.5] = 11.66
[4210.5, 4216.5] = 11.15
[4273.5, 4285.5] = 9.164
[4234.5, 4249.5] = 11.26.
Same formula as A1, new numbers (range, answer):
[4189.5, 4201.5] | 9.444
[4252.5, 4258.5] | 9.441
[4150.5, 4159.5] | 12.6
